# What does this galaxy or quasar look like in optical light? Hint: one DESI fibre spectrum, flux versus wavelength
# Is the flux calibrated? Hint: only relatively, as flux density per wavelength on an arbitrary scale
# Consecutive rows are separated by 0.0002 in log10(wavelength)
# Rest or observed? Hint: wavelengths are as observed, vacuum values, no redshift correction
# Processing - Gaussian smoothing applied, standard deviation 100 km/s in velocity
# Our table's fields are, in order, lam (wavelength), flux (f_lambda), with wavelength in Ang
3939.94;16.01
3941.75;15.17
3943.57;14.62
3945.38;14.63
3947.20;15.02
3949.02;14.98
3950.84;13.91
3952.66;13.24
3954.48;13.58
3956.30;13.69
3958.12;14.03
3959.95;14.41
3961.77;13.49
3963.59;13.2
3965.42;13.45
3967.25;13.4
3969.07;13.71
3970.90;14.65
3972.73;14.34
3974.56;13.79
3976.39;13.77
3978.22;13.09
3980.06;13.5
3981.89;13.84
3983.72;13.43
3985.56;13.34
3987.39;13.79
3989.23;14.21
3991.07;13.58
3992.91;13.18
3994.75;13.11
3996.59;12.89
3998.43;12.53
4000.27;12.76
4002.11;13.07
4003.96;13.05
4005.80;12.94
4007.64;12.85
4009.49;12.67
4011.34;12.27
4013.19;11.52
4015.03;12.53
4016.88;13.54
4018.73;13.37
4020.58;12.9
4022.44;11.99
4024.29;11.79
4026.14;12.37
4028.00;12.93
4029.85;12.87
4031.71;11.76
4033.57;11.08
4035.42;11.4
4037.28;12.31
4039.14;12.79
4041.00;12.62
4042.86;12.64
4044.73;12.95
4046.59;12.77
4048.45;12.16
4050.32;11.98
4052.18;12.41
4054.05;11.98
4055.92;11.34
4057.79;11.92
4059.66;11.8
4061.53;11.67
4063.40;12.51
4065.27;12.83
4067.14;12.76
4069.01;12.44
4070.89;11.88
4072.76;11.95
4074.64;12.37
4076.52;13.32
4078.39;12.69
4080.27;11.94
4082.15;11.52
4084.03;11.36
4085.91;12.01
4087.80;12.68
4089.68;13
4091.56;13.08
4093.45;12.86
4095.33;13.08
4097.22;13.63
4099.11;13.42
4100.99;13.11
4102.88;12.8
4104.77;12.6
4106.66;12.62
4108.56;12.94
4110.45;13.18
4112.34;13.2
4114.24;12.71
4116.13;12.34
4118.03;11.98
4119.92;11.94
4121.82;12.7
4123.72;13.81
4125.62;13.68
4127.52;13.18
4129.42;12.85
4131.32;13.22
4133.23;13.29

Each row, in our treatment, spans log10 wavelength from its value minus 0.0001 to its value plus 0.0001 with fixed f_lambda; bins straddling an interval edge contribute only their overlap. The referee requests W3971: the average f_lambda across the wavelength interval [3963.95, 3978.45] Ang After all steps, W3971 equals 13.8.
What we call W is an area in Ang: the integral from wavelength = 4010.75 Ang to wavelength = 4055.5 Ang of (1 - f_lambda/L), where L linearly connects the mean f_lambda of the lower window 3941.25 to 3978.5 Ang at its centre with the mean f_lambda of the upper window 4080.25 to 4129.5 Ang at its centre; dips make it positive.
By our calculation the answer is 3.4 Ang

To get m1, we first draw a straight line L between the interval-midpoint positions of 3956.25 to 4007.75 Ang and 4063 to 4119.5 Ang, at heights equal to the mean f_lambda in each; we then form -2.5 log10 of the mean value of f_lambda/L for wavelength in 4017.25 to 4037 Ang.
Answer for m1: 0.073 mag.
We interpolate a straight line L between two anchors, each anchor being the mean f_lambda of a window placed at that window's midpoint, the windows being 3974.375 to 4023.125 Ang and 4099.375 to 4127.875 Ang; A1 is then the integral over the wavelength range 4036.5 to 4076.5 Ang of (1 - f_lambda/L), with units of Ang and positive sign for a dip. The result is 2.0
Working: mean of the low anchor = 13.1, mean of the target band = 12.3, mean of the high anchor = 12.9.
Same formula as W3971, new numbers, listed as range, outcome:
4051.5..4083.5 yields 12.2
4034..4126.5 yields 12.5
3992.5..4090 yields 12.4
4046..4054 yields 12.3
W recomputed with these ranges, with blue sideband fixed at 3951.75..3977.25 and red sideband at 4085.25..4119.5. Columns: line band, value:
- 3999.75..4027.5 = 1.64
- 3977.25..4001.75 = 0.51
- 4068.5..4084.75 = 1.06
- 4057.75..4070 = 0.75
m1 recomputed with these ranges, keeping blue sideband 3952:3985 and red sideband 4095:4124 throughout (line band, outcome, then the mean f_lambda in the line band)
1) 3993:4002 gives 0.053 mag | 12.9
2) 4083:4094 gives 0.043 mag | 12.5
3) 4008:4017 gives 0.084 mag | 12.4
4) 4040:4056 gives 0.073 mag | 12.4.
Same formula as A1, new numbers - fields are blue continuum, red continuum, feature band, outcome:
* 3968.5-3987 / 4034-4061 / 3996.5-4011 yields 0.4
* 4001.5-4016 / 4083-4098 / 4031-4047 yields 0.5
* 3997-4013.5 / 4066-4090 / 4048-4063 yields 0.6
